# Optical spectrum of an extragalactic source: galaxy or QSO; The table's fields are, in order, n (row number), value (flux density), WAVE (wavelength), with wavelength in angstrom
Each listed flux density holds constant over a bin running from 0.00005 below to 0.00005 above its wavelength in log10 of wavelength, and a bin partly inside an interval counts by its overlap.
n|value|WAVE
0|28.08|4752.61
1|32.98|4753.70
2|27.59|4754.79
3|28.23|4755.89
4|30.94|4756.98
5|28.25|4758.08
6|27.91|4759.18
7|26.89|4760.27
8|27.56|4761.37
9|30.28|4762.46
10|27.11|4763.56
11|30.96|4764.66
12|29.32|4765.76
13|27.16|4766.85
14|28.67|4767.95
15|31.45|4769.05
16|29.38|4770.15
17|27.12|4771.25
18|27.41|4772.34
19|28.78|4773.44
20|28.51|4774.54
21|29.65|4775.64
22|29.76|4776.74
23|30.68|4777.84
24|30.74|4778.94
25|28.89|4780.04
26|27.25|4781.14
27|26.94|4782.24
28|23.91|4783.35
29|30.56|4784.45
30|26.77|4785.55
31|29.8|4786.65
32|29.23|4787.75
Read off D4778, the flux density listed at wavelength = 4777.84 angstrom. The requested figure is 30.68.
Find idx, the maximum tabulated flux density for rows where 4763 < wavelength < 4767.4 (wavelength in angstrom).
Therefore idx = 30.96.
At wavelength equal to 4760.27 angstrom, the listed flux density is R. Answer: 26.89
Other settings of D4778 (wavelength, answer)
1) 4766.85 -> 27.16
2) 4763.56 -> 27.11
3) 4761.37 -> 27.56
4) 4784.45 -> 30.56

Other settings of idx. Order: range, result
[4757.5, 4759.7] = 28.25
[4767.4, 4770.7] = 31.45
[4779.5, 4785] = 30.56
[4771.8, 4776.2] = 29.65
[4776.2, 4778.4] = 30.68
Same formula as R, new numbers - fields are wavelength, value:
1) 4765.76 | 29.32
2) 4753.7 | 32.98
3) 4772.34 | 27.41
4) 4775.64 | 29.65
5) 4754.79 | 27.59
